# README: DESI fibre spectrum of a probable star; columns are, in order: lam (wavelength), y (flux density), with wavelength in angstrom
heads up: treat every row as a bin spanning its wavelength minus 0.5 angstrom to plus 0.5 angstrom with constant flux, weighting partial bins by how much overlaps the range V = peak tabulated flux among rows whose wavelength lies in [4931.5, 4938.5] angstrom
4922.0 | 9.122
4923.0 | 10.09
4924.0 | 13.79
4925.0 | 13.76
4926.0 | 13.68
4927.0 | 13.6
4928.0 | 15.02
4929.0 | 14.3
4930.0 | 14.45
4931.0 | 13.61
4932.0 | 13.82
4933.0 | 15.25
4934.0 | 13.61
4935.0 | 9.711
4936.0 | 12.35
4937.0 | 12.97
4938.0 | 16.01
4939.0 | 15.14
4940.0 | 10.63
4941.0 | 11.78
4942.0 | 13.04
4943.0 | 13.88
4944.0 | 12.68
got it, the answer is 16.01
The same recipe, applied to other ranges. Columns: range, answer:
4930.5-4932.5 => 13.82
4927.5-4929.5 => 15.02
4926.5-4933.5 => 15.25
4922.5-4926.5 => 13.79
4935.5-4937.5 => 12.97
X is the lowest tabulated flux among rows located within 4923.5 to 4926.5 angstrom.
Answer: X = 13.68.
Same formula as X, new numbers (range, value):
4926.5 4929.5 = 13.6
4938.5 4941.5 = 10.63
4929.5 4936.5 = 9.711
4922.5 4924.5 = 10.09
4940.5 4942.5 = 11.78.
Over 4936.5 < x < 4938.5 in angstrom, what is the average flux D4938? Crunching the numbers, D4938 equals 14.5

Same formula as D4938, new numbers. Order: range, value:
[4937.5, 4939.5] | 15.6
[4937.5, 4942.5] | 13.3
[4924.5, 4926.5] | 13.7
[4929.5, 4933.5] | 14.3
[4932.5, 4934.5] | 14.4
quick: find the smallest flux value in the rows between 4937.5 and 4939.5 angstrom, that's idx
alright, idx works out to 15.14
